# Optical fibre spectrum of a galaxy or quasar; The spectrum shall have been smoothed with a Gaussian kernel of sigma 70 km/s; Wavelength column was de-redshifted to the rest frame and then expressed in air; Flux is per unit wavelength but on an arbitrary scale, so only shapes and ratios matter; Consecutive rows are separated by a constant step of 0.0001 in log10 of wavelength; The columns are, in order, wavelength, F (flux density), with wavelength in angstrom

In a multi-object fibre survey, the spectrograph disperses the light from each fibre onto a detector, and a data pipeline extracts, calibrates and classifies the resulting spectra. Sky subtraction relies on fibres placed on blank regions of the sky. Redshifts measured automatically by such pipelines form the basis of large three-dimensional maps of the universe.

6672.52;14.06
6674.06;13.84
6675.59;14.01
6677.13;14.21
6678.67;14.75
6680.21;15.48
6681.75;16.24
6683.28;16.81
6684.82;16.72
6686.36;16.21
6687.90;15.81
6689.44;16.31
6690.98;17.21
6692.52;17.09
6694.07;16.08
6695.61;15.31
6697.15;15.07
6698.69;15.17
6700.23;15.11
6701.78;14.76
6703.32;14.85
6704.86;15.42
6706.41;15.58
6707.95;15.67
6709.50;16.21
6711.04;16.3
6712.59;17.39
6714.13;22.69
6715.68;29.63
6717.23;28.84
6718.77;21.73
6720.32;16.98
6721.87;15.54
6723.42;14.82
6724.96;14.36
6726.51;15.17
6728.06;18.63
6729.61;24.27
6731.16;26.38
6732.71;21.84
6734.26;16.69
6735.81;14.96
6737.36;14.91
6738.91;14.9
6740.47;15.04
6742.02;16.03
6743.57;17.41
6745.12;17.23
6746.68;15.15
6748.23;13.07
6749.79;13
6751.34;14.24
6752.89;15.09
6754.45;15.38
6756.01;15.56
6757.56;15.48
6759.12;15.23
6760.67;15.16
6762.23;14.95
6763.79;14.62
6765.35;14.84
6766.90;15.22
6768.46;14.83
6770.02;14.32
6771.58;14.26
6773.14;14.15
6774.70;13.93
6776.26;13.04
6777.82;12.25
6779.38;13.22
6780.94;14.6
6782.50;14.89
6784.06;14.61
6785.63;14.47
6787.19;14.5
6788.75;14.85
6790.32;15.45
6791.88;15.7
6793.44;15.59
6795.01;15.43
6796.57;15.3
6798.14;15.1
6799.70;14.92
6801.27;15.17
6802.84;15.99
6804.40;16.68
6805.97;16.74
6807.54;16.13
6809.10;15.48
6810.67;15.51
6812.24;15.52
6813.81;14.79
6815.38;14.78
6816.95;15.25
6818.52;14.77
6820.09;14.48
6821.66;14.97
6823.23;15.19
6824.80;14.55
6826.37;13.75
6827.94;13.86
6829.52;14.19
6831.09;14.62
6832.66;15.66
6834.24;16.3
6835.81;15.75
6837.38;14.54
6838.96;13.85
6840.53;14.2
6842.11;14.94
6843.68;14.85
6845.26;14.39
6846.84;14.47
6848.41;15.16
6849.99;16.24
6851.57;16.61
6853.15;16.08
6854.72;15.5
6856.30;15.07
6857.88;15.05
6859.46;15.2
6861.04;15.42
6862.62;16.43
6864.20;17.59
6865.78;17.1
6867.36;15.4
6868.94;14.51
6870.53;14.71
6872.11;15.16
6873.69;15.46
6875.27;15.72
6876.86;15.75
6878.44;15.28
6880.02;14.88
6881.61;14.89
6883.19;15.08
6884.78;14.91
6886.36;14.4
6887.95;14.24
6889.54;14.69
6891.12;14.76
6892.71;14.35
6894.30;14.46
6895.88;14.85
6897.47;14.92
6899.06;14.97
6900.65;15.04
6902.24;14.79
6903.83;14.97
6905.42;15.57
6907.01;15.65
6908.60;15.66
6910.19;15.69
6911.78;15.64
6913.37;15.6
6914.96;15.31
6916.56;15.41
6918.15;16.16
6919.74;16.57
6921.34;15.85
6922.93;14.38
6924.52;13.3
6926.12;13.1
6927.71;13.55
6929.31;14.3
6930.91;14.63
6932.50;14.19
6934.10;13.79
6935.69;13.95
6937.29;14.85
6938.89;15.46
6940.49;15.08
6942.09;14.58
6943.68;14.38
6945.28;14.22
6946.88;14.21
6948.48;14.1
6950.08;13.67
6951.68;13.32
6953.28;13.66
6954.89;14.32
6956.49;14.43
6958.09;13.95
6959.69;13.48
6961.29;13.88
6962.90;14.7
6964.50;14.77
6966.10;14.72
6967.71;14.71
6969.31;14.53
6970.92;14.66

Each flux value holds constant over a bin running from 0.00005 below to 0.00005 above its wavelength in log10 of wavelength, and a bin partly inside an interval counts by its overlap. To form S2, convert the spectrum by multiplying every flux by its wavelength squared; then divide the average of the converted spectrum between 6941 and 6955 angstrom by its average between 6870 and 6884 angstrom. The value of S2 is 0.94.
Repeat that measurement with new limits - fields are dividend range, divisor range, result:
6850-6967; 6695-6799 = 0.97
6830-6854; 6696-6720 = 0.87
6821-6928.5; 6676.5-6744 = 0.92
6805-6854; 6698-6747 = 0.87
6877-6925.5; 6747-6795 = 1.08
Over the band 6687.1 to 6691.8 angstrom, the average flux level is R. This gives 16.5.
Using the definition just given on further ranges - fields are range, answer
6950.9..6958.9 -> 13.9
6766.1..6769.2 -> 15.1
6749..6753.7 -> 14.1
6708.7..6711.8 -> 16.2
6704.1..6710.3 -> 15.7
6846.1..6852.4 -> 15.6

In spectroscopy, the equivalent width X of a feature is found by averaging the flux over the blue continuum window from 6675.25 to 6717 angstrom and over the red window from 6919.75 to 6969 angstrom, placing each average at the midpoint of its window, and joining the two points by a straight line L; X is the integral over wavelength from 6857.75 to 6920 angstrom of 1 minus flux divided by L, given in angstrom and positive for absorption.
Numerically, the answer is -2.0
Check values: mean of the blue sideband 16.7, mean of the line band 15.3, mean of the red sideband 14.3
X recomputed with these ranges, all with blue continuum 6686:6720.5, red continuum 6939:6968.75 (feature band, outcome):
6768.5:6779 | 1.87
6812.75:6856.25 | 2.51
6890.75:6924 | -0.82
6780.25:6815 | 2.21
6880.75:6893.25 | 0.41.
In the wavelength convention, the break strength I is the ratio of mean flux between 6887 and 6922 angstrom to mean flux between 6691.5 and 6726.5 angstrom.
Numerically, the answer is 0.87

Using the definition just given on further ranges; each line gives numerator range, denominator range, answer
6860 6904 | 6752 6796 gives 1.03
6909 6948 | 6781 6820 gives 0.97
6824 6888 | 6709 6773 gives 0.89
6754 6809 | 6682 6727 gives 0.87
